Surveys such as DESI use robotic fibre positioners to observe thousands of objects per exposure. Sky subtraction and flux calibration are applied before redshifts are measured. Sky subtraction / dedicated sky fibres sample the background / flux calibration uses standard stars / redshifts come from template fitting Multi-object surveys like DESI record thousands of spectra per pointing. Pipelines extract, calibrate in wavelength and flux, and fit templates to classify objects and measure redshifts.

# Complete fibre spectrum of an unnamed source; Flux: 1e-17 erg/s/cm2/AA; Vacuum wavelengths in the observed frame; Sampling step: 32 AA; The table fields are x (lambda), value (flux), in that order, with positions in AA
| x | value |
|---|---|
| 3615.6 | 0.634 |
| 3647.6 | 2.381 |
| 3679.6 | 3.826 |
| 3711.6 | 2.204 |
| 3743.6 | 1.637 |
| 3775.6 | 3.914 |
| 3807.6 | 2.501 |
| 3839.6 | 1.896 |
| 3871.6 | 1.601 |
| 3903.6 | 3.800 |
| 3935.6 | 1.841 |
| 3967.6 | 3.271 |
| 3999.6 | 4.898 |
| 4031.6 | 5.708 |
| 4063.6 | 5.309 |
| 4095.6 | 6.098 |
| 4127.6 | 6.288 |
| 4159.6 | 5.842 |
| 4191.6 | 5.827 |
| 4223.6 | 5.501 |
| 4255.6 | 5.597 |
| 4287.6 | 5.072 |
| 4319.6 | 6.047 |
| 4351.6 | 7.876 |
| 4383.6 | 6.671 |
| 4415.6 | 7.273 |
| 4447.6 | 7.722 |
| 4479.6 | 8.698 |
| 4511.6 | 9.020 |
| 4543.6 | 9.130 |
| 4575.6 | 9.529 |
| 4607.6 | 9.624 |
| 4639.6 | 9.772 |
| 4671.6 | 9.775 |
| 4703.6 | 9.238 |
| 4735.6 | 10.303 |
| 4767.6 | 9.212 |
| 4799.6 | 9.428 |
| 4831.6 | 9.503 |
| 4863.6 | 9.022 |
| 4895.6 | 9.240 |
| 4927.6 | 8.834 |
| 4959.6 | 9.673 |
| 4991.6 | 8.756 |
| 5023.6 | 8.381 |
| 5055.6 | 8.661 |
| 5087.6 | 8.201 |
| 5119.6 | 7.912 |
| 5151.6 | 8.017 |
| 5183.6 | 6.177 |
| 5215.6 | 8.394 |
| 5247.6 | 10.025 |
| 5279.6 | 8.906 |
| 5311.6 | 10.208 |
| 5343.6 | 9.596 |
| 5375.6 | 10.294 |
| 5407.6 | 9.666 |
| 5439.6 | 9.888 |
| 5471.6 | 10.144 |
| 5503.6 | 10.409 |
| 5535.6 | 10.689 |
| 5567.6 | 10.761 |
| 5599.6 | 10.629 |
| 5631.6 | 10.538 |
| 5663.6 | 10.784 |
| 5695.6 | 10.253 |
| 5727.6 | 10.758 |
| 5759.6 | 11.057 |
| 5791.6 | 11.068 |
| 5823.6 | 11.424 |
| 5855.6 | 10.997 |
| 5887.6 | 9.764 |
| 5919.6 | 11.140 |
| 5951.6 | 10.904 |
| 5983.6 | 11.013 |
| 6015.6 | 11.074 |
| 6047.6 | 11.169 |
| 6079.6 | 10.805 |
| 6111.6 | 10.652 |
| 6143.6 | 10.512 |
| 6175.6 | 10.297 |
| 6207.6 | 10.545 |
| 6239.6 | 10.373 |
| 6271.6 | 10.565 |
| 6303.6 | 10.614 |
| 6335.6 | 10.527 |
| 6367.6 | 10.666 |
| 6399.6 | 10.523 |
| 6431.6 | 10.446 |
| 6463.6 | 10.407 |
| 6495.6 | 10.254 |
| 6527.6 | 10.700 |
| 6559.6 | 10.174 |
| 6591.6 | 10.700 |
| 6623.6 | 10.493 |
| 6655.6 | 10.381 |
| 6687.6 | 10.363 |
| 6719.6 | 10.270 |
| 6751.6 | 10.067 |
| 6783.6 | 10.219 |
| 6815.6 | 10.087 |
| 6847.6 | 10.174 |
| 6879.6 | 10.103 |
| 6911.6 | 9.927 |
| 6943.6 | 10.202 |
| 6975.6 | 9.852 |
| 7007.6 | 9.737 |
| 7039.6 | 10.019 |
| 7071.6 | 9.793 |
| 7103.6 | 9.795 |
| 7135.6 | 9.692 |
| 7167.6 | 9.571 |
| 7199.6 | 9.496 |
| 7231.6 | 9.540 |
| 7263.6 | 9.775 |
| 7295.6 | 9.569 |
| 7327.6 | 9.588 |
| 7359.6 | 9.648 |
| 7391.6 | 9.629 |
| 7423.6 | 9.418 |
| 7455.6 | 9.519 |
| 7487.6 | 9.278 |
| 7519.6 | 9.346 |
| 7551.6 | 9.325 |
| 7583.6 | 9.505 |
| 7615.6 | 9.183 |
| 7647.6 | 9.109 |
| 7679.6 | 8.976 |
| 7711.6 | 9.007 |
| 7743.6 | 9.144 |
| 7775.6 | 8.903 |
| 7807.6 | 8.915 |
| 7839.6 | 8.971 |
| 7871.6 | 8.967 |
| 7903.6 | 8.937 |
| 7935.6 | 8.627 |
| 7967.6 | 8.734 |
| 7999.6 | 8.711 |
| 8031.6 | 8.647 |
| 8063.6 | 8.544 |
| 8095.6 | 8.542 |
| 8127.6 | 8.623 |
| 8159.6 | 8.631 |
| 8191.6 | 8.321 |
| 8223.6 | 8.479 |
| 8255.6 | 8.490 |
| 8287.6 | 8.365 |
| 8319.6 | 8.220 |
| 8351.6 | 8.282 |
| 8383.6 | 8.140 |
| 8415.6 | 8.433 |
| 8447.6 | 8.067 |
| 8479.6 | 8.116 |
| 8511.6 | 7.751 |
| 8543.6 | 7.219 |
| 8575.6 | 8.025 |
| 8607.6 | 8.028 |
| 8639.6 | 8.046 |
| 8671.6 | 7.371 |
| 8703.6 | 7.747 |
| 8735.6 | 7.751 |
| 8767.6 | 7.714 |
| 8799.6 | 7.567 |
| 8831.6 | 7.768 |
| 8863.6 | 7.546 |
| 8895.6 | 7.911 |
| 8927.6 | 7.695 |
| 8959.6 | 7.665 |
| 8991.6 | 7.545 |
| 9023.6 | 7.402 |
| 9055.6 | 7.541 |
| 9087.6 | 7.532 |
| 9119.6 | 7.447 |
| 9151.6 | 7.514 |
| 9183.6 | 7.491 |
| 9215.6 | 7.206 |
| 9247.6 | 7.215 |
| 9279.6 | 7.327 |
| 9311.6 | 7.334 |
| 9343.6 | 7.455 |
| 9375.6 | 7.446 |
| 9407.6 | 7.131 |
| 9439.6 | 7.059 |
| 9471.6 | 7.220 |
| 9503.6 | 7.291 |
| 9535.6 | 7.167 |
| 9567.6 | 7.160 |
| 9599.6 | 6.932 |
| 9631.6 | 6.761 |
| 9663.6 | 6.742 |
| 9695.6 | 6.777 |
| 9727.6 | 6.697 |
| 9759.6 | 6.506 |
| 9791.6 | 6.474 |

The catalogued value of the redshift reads 0.00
